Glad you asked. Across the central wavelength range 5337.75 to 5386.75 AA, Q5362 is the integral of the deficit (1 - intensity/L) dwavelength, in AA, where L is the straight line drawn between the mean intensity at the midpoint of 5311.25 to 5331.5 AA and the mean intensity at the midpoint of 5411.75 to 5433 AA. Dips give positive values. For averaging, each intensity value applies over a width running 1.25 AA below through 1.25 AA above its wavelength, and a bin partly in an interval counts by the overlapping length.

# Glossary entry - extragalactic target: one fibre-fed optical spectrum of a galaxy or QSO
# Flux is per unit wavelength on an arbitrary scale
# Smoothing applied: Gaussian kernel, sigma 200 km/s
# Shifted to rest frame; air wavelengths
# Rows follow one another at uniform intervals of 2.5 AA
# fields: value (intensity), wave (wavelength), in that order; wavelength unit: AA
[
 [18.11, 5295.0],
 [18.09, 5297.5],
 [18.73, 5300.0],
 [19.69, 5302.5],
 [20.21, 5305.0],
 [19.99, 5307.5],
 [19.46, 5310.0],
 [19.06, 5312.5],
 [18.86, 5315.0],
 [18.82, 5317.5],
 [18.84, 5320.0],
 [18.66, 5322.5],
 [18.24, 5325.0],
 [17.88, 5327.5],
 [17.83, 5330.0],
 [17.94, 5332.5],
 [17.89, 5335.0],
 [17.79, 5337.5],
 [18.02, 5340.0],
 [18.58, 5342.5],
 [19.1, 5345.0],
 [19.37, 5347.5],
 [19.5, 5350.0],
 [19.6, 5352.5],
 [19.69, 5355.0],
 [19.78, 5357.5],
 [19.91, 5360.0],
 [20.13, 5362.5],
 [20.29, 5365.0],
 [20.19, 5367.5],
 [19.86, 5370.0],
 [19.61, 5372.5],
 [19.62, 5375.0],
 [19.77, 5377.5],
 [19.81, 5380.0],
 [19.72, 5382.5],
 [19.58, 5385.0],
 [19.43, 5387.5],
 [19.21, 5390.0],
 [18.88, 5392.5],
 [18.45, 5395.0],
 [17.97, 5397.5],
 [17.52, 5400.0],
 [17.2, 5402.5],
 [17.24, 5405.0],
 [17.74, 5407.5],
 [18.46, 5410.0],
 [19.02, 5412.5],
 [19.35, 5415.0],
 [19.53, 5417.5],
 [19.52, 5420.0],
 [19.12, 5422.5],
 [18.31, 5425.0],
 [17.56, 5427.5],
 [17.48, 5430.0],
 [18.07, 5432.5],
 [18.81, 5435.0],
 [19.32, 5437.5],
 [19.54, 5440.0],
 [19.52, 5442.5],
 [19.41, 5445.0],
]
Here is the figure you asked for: -2.5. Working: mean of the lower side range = 18.5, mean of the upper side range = 18.7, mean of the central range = 19.5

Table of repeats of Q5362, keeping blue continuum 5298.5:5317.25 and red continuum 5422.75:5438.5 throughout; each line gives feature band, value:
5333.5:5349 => 0.5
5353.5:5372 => -1.0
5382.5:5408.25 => 0.3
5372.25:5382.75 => -0.5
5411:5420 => -0.4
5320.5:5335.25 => 0.8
